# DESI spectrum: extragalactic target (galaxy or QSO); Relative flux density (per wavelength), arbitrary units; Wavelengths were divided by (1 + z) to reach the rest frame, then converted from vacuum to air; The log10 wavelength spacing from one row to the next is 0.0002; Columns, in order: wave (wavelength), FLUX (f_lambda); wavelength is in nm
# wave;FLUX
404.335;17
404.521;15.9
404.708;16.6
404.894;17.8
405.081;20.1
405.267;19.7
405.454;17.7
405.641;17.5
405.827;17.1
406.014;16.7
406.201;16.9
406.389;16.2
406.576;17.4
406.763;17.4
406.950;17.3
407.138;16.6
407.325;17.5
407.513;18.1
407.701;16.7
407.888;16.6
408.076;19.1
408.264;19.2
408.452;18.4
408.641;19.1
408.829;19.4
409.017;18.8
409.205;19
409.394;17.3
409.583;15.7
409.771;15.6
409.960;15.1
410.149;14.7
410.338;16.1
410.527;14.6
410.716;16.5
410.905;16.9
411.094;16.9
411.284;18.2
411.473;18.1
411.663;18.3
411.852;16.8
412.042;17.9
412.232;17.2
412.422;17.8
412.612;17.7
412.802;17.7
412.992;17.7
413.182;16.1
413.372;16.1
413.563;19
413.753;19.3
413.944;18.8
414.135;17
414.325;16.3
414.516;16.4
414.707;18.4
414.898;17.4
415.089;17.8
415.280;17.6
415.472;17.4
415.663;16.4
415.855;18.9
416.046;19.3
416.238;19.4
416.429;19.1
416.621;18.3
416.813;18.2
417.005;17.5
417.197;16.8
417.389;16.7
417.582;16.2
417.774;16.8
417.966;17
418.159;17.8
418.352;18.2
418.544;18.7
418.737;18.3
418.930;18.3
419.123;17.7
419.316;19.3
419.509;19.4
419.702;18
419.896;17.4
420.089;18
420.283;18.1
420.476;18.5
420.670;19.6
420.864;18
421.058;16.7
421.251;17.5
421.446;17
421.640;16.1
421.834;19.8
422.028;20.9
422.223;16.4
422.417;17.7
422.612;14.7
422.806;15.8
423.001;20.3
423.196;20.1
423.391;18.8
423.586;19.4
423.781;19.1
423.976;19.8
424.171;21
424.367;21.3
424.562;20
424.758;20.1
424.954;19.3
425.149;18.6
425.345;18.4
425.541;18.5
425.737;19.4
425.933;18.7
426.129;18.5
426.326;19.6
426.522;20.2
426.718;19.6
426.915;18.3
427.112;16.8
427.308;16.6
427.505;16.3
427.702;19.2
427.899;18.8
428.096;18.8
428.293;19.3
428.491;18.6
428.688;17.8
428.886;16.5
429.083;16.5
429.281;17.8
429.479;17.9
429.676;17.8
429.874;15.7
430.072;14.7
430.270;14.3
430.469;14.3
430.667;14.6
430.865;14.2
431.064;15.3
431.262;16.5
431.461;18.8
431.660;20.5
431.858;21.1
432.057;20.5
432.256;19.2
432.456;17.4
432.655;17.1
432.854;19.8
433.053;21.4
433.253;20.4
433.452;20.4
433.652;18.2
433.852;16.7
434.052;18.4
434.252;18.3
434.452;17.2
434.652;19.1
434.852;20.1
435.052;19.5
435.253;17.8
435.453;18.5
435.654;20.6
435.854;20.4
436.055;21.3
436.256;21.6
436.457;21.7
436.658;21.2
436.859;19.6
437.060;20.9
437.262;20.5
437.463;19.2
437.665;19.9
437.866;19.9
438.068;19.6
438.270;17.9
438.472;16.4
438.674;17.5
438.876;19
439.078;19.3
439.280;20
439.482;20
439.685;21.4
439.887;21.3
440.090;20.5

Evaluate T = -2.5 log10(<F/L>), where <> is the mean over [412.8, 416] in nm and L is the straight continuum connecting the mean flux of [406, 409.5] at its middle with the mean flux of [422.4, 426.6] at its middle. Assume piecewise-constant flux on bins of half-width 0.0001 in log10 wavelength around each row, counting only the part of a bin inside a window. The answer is 0.04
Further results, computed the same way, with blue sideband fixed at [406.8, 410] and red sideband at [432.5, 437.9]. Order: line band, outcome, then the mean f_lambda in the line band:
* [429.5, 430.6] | 0.23 mag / 15.5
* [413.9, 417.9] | 0.03 mag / 17.6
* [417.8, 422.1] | 0.02 mag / 18.2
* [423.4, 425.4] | -0.05 mag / 19.7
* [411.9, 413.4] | 0.04 mag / 17.3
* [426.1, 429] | 0.04 mag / 18.3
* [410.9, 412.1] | 0.02 mag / 17.6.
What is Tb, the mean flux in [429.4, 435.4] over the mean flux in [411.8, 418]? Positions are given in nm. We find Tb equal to 1.0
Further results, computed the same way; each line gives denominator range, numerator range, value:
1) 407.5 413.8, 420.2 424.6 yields 1.07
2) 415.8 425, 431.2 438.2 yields 1.06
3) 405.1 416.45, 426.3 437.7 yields 1.06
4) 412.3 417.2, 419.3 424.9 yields 1.04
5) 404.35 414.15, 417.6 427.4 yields 1.06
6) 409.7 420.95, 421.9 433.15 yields 1.04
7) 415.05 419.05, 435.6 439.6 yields 1.11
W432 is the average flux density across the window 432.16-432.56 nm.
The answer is 18.2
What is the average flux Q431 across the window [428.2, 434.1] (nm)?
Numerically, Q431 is 17.7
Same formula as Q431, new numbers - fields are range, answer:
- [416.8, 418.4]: 17.2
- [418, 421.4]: 18.2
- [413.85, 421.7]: 17.8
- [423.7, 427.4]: 19.2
